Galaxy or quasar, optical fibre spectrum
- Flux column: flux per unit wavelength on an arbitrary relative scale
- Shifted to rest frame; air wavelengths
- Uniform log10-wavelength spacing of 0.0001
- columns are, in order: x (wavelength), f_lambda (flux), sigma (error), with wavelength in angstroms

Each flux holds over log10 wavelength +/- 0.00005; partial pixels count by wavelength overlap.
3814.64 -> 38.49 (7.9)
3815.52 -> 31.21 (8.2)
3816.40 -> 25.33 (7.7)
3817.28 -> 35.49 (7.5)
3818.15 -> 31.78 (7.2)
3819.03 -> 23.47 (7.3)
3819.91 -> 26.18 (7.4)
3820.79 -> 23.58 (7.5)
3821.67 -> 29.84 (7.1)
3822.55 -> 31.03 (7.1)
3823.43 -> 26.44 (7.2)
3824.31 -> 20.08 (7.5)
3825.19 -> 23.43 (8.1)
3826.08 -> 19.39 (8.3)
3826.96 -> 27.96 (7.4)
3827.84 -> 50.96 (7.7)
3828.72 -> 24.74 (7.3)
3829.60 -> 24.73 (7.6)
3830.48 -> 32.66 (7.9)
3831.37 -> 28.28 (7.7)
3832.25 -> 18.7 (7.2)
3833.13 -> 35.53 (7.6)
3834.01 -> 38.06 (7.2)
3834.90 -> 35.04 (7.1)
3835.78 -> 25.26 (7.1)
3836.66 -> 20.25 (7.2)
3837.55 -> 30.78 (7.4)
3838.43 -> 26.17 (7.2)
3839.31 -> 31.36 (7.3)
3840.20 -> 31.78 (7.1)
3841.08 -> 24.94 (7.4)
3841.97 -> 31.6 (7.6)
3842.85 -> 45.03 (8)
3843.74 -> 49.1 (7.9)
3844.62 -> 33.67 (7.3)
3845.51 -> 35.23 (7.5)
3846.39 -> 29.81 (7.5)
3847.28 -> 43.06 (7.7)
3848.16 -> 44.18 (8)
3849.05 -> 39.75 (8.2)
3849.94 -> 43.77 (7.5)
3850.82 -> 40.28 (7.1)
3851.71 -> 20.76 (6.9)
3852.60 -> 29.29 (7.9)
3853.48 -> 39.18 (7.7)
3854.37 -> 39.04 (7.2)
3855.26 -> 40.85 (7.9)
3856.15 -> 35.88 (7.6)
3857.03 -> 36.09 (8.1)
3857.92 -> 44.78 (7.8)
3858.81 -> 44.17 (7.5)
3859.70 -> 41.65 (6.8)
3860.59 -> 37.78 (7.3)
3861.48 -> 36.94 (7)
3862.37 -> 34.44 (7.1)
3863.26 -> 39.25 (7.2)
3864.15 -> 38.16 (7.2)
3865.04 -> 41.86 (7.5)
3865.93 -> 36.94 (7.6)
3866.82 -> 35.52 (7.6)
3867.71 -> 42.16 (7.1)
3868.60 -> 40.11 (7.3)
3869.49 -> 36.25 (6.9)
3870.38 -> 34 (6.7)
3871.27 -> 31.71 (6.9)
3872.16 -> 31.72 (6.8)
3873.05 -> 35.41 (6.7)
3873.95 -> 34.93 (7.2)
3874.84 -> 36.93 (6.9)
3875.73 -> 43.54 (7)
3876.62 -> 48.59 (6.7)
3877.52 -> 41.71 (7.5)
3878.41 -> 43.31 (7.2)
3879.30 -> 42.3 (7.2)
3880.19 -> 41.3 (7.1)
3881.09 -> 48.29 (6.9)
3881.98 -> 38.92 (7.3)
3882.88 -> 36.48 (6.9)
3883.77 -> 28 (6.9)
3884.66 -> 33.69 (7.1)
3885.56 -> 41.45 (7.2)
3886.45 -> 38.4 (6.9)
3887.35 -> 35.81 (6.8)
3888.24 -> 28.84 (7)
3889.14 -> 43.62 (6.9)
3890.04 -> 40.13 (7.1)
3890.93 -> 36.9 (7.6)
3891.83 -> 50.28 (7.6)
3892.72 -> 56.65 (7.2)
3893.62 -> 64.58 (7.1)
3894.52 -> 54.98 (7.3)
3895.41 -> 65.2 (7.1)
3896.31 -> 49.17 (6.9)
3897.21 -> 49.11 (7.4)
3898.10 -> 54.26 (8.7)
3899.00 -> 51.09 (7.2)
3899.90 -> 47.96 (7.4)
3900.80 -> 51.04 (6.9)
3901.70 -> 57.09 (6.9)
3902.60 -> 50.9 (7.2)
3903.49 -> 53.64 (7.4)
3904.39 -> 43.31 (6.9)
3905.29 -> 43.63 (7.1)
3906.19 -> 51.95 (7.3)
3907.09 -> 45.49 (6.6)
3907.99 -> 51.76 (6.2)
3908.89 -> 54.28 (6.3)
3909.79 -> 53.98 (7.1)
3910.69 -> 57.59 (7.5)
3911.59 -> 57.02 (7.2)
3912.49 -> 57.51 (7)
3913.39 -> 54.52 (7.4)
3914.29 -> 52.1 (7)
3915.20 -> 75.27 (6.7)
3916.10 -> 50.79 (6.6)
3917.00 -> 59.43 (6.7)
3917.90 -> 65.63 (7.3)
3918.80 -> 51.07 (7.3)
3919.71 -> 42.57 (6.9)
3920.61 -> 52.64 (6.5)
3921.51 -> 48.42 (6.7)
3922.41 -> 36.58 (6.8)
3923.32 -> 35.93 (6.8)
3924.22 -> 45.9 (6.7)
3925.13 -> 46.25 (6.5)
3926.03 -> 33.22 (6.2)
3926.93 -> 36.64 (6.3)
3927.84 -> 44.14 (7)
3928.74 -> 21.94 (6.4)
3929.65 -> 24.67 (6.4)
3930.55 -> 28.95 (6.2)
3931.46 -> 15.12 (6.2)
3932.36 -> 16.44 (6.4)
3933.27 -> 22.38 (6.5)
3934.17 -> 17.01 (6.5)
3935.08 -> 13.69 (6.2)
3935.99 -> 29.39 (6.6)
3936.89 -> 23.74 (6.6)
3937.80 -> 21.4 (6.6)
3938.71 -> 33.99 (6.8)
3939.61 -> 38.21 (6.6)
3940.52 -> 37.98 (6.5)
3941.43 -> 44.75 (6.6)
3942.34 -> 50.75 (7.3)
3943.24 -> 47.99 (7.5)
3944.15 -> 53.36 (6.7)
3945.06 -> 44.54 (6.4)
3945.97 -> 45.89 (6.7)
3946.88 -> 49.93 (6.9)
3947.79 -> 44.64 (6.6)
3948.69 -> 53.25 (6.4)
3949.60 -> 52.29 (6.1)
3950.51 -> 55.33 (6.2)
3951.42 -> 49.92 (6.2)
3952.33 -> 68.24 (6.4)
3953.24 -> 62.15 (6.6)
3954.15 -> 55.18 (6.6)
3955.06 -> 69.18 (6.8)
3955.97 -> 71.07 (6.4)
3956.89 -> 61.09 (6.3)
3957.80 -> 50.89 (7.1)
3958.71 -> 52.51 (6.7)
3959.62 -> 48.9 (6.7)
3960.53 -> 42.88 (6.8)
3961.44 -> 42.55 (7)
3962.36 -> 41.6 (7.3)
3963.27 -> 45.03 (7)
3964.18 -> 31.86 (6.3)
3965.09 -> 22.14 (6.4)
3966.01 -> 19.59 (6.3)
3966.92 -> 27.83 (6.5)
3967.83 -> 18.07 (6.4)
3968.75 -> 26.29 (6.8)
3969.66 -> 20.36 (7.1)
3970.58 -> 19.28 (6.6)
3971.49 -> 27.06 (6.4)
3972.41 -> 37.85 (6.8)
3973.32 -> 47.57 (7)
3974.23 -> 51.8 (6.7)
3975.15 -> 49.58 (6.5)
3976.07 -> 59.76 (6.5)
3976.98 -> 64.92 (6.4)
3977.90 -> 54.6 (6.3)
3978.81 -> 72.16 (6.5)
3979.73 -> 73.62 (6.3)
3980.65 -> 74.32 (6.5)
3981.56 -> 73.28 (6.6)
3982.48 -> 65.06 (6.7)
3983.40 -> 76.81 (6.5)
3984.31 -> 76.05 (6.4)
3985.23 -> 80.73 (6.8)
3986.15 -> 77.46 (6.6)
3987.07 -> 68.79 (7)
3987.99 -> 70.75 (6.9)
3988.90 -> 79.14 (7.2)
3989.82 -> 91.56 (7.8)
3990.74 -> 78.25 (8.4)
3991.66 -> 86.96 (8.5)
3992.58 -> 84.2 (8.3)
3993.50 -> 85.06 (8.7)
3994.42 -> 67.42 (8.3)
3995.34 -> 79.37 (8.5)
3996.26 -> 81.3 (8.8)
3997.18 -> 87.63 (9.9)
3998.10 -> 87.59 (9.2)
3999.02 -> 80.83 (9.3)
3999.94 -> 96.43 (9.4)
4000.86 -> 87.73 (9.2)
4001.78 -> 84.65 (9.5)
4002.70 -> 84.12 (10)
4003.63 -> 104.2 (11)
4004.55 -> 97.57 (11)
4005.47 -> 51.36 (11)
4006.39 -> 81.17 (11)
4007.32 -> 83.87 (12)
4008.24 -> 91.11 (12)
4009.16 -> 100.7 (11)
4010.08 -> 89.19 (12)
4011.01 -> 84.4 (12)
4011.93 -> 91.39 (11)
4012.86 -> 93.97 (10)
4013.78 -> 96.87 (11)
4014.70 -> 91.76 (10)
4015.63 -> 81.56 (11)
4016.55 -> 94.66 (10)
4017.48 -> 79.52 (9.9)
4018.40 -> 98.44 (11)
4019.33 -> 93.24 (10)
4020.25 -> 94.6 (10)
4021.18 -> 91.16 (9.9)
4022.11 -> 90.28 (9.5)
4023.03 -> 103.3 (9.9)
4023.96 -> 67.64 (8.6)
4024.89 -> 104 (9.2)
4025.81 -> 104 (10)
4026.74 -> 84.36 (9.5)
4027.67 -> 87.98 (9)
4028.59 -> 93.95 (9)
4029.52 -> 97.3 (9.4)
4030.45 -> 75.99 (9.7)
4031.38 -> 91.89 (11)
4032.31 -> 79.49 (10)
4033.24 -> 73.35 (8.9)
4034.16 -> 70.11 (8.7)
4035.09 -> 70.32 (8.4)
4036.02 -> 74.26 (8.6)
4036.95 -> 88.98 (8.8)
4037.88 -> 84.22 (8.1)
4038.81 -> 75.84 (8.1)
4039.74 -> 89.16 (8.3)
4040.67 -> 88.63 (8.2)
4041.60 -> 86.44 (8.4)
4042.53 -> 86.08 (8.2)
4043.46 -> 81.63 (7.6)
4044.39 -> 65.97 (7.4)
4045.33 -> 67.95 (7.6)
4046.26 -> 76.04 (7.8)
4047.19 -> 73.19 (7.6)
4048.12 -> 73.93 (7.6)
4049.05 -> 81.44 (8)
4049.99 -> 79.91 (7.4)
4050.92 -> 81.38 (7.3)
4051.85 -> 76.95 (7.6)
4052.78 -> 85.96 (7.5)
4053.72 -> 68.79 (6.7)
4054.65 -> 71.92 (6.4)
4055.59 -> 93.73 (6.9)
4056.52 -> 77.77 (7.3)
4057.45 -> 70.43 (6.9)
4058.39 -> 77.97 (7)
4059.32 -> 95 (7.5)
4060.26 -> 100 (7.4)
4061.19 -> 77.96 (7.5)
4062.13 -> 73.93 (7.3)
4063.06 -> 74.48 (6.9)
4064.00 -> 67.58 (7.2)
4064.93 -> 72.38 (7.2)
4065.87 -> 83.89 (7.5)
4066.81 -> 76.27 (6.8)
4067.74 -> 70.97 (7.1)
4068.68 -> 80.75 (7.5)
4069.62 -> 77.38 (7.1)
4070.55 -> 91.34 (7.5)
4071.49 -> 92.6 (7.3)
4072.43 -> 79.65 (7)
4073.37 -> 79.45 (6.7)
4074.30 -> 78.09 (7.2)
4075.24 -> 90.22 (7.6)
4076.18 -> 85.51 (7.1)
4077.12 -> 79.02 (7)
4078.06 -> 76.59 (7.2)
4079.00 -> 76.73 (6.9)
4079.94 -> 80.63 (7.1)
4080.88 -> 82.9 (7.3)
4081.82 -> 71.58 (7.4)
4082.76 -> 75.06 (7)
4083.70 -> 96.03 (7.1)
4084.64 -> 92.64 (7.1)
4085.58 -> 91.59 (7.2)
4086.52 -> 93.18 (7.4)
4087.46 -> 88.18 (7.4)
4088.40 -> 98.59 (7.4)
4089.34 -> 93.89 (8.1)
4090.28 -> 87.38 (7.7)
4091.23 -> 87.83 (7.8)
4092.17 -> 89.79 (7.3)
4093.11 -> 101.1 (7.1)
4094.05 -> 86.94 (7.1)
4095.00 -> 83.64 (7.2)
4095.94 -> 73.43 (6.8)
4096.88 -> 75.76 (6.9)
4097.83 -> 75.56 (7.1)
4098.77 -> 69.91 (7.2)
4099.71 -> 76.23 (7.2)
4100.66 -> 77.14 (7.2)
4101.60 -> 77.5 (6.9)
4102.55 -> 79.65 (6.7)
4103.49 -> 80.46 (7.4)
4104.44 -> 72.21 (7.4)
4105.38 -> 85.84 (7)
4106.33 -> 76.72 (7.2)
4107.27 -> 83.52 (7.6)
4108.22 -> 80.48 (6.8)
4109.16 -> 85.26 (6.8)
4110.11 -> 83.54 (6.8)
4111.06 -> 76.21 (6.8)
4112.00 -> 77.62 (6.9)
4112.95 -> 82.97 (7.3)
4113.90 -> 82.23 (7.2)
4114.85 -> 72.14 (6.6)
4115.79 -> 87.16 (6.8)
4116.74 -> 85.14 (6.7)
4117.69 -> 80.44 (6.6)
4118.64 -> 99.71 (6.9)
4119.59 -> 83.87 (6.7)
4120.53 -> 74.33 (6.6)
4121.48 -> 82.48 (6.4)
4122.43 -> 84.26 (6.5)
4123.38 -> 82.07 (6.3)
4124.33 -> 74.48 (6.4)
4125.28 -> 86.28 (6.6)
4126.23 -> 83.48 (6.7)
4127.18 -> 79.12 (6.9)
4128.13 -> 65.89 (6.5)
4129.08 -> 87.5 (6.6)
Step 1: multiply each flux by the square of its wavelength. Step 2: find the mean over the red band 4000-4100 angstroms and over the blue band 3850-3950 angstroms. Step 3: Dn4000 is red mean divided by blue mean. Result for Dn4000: 2.14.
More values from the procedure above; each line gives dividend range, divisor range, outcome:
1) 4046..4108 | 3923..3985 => 1.96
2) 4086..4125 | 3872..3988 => 1.94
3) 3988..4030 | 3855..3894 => 2.37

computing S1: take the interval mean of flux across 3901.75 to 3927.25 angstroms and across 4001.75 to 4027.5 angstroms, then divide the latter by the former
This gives 1.8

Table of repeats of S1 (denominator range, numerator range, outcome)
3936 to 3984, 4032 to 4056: 1.66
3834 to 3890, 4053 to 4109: 2.21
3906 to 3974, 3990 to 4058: 1.97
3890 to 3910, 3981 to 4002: 1.56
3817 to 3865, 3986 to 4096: 2.52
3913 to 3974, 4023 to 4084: 1.96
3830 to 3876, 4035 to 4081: 2.24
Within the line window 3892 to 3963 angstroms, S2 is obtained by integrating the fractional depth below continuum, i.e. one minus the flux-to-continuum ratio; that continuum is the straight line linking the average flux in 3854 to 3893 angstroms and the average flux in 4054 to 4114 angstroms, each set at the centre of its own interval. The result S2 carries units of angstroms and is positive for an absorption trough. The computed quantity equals 3.8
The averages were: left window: 39.1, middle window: 46.9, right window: 81.9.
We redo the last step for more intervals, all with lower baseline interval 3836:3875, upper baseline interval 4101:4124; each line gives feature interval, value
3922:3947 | 8.02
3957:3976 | 6.33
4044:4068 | -2.06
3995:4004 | -3.76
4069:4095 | -3.38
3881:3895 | -0.06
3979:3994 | -4.60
